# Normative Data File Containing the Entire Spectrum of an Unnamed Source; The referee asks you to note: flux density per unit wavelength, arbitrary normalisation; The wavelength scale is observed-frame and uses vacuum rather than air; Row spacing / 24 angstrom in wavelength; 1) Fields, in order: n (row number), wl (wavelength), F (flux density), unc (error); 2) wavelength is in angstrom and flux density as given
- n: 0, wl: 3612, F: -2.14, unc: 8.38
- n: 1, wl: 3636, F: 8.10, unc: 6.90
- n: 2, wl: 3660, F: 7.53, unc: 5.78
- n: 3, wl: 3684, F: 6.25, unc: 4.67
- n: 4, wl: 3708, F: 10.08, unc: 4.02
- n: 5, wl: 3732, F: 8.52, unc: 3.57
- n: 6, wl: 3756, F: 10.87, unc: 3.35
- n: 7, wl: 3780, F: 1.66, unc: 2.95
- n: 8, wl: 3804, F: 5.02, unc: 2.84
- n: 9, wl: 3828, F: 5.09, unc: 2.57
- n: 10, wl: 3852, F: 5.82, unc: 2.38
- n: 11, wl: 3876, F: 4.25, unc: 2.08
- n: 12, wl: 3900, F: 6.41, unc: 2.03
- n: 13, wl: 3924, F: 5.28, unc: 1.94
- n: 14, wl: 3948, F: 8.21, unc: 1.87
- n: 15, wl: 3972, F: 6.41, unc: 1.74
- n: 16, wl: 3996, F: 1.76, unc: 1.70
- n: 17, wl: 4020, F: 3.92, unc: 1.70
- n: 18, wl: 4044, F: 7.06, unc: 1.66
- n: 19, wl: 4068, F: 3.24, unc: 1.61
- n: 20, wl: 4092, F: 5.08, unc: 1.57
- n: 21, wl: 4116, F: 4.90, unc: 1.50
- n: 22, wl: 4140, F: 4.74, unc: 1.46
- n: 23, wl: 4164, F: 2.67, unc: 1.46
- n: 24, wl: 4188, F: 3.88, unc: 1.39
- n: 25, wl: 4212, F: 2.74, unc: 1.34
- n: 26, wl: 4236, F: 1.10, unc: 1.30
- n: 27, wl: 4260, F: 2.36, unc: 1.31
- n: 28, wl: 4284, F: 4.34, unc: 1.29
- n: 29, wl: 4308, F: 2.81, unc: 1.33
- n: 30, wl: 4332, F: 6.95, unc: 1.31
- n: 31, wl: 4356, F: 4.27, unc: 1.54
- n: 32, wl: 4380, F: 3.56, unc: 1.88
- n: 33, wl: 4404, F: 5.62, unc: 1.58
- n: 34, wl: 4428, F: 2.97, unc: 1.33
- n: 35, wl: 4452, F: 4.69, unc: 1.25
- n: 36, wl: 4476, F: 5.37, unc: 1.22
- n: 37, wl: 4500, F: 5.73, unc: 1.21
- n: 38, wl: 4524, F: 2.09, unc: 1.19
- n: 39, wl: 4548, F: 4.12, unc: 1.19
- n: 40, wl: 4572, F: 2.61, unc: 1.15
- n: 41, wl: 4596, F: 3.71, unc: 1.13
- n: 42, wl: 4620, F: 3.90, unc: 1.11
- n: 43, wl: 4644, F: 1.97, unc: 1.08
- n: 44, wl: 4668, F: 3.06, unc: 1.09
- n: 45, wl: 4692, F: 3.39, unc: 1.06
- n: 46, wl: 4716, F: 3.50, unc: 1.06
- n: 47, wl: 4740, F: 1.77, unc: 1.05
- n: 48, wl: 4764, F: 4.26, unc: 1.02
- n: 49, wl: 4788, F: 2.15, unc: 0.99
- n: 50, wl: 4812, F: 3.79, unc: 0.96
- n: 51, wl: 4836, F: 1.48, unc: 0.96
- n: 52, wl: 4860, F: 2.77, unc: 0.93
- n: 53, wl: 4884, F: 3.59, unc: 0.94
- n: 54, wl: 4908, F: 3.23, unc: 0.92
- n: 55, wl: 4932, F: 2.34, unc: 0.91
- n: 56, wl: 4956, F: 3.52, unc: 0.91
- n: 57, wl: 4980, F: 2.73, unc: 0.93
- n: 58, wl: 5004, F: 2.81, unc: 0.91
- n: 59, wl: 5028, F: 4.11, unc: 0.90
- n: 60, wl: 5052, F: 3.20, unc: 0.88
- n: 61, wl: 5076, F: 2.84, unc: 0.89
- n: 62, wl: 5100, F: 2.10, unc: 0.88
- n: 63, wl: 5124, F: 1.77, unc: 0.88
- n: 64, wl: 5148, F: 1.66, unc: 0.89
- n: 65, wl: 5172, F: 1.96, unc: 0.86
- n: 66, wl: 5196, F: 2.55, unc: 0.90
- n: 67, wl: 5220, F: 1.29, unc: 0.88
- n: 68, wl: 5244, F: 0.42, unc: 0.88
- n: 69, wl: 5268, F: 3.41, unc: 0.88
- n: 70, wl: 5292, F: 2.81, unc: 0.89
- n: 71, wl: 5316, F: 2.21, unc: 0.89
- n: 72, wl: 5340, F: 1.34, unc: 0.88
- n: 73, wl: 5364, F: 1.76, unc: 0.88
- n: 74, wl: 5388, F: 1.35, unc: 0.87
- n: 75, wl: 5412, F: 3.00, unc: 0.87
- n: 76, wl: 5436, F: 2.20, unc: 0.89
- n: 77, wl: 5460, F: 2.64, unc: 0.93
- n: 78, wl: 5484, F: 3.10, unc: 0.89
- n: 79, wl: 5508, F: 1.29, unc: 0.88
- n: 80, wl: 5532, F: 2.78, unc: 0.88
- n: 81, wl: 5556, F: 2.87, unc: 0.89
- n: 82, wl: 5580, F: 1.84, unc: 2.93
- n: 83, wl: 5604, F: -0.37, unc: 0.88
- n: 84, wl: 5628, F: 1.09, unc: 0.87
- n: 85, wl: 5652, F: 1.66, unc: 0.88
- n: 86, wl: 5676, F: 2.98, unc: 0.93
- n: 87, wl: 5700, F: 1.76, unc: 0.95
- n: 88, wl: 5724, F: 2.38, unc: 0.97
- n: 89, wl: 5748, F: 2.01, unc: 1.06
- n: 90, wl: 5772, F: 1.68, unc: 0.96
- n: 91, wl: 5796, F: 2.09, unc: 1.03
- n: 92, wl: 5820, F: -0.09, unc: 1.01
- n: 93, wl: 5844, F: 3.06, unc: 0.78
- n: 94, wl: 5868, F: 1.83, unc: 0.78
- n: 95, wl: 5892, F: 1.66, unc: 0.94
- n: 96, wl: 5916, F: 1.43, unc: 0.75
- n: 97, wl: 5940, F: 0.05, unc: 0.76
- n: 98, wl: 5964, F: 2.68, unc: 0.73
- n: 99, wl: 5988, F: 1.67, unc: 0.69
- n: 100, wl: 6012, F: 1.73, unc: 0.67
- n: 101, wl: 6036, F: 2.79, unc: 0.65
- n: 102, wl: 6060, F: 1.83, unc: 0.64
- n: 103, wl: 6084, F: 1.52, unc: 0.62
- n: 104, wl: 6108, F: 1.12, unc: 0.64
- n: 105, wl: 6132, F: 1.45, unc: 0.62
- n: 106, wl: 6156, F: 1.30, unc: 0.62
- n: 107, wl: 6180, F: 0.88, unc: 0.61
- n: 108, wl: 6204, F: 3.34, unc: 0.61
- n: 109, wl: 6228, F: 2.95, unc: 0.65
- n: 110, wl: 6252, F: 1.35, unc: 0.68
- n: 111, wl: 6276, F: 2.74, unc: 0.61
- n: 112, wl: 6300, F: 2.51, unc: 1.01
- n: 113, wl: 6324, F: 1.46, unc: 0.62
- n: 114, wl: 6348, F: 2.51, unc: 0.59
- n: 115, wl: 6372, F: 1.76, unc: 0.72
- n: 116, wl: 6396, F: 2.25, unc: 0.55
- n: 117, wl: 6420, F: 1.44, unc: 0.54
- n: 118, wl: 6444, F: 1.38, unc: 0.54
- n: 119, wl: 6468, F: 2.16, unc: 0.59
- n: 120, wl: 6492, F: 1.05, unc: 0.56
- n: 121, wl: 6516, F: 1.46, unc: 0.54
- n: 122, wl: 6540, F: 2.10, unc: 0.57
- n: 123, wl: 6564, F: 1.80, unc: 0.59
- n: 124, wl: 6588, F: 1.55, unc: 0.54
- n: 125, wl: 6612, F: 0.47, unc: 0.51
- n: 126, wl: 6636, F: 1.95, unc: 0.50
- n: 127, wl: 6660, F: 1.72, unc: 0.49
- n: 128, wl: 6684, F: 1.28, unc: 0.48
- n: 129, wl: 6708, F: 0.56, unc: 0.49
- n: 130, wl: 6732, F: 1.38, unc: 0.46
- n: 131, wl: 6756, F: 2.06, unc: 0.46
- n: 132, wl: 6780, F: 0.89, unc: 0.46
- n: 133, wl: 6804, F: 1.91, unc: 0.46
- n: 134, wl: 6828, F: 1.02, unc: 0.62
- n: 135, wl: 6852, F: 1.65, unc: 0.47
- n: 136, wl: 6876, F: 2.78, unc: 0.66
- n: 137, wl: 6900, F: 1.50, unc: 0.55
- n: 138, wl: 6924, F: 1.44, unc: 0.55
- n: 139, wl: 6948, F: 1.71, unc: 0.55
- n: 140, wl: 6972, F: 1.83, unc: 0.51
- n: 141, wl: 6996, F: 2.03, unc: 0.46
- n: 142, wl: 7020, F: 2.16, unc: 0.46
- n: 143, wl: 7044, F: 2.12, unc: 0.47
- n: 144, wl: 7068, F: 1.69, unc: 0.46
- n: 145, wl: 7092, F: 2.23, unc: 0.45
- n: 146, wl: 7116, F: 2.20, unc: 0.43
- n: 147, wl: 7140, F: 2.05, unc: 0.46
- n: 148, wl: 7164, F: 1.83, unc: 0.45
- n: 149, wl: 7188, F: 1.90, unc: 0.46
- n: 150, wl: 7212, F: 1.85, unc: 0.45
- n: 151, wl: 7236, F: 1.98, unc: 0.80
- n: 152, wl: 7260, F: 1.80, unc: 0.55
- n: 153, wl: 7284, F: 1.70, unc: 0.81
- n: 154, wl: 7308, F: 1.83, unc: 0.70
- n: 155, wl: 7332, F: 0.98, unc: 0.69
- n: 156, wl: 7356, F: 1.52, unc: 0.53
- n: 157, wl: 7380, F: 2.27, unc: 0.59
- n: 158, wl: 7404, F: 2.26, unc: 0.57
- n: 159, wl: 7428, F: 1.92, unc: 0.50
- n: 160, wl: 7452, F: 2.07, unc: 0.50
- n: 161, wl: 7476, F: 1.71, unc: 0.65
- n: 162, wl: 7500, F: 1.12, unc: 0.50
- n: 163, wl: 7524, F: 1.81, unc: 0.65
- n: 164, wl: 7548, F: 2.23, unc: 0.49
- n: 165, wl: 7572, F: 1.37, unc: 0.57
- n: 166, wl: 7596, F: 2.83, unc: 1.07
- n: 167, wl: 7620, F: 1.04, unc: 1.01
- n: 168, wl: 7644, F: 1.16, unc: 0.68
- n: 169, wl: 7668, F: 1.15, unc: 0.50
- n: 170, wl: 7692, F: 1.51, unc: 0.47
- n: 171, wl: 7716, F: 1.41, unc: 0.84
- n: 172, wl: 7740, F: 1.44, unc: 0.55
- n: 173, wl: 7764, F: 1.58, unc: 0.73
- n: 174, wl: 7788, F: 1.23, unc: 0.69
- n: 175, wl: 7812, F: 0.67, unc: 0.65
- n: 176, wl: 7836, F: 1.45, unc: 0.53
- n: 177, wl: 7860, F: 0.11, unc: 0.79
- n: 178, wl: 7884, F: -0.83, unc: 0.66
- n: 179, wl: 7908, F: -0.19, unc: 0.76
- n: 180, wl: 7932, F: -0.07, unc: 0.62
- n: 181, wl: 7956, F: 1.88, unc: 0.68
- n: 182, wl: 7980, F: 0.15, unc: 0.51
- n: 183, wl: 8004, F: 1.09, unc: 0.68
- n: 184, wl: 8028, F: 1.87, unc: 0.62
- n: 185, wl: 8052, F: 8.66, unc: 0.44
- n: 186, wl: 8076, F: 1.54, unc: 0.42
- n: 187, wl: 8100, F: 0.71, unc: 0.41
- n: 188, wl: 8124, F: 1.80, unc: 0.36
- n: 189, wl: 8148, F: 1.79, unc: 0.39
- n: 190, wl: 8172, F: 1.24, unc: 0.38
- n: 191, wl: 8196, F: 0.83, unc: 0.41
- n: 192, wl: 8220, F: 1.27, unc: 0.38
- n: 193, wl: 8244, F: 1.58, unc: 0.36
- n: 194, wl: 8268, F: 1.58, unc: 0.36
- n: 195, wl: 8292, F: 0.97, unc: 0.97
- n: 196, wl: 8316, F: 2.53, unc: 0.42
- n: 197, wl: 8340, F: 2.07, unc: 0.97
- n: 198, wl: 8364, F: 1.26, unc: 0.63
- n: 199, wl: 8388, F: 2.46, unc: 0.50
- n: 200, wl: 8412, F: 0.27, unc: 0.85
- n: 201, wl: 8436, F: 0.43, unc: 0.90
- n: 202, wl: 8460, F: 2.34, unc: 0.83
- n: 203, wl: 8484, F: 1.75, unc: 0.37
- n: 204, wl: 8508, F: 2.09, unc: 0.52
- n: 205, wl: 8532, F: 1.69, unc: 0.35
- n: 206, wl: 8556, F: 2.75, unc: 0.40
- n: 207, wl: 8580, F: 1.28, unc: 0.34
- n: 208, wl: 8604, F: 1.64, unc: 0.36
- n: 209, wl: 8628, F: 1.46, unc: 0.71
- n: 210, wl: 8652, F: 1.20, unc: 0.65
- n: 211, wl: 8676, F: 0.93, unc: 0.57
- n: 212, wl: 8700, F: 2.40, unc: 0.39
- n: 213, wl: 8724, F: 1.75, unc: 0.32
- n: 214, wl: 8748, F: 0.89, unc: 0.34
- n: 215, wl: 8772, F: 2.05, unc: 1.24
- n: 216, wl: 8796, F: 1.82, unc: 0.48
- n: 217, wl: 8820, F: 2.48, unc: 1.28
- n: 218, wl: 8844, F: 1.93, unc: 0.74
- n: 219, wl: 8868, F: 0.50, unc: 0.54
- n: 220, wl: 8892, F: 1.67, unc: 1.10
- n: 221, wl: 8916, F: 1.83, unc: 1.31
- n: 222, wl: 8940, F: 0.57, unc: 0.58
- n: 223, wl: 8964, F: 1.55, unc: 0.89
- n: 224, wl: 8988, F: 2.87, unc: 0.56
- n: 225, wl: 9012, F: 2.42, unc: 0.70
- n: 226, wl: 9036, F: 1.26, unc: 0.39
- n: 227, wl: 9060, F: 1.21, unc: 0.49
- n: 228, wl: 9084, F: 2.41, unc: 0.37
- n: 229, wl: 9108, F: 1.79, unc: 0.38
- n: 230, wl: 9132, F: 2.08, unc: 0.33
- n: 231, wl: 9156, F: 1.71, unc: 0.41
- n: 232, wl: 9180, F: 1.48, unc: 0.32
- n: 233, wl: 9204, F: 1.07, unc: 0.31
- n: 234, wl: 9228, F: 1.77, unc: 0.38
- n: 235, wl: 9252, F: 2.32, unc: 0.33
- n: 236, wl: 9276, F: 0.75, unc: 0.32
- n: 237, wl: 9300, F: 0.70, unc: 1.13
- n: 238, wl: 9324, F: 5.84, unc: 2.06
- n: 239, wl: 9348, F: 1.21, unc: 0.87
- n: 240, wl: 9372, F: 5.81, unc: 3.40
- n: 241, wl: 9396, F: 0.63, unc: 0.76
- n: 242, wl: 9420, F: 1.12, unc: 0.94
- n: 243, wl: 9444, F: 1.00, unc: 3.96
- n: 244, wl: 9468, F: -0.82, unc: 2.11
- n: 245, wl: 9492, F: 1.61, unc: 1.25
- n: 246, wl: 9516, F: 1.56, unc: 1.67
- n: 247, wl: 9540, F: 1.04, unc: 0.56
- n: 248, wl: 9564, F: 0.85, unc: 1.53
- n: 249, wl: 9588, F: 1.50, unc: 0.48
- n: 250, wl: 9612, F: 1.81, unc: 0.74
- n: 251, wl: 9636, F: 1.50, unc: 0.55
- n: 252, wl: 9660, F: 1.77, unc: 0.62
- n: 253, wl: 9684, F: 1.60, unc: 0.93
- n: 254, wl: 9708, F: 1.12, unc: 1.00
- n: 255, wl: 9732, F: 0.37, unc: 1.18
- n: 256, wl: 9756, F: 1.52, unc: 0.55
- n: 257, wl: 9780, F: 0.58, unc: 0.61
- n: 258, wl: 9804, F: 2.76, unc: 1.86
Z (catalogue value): 1.16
